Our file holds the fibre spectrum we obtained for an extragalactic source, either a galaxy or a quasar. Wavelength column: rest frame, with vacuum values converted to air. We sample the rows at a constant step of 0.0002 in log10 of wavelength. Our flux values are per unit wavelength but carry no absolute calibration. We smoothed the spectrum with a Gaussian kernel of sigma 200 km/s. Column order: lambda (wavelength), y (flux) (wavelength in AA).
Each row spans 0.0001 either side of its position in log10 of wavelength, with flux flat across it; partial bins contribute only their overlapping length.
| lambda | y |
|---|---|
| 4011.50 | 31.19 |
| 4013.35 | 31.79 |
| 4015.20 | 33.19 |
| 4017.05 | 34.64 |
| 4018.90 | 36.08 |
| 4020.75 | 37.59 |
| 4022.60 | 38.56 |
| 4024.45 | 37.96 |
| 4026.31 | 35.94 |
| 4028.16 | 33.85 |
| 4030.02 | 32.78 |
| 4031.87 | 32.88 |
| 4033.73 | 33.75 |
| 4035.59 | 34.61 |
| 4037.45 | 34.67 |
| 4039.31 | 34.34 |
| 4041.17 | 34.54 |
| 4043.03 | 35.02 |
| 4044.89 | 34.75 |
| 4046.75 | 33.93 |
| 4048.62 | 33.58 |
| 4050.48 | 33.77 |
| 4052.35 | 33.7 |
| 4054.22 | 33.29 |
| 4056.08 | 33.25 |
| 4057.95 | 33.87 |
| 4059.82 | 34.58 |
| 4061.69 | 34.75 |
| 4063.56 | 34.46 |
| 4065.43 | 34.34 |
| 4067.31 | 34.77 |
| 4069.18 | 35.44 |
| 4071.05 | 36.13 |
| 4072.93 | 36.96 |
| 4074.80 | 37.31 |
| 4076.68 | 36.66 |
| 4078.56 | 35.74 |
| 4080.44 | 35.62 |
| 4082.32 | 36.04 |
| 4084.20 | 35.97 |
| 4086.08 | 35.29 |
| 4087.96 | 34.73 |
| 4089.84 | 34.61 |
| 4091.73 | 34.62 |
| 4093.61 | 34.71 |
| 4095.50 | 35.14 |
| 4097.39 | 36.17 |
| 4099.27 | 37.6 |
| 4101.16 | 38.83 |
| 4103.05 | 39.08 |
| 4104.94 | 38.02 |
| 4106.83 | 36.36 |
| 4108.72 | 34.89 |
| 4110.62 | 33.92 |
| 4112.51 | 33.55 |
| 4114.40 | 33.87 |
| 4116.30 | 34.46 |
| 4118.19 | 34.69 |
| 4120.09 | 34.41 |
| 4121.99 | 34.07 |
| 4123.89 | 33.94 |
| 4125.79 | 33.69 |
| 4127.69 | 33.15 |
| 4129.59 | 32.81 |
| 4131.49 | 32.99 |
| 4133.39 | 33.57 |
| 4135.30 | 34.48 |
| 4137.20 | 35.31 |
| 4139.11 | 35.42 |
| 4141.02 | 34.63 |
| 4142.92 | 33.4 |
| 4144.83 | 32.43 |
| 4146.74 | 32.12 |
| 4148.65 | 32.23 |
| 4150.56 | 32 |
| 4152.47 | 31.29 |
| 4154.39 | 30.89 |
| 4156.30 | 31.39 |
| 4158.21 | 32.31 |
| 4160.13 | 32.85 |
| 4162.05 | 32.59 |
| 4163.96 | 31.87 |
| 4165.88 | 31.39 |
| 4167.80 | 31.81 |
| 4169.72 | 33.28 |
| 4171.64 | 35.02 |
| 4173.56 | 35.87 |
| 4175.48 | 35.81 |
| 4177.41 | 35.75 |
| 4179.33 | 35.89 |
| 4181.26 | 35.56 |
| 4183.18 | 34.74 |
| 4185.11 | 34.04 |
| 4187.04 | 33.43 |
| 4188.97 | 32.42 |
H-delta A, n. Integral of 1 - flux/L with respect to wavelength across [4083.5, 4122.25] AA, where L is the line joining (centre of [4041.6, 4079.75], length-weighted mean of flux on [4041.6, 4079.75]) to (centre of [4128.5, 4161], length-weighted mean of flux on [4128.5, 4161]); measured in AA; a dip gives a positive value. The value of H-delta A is -1.8 AA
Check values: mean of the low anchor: 34.8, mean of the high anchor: 32.9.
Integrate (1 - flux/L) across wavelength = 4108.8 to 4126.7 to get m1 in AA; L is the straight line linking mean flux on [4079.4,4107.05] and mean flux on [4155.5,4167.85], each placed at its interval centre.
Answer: 0.31 AA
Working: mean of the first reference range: 36.2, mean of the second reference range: 32.1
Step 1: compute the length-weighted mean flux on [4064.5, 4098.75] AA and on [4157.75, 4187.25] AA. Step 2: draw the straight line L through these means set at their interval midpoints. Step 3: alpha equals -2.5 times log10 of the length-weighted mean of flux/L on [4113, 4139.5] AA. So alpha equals 0.02 mag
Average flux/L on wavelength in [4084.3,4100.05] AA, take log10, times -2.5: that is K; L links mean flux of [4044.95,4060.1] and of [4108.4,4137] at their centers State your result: -0.048 mag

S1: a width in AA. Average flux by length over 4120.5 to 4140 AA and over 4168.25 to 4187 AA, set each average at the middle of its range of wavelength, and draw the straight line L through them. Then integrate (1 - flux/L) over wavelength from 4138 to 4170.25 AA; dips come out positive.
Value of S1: 1.8 AA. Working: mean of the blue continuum 33.9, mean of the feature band 32.5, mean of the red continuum 34.9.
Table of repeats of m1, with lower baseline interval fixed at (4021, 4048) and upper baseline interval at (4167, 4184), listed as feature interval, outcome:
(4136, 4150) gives 0.5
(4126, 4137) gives 0.4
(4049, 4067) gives 0.4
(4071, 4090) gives -0.6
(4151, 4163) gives 1.0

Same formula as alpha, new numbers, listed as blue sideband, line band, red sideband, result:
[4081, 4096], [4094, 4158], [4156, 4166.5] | -0.02 mag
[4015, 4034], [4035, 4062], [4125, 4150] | 0.02 mag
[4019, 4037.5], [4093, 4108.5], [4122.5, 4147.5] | -0.08 mag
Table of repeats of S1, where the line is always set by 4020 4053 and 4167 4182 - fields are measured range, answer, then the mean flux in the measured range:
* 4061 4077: -0.4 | 35.6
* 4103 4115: -0.2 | 35.5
